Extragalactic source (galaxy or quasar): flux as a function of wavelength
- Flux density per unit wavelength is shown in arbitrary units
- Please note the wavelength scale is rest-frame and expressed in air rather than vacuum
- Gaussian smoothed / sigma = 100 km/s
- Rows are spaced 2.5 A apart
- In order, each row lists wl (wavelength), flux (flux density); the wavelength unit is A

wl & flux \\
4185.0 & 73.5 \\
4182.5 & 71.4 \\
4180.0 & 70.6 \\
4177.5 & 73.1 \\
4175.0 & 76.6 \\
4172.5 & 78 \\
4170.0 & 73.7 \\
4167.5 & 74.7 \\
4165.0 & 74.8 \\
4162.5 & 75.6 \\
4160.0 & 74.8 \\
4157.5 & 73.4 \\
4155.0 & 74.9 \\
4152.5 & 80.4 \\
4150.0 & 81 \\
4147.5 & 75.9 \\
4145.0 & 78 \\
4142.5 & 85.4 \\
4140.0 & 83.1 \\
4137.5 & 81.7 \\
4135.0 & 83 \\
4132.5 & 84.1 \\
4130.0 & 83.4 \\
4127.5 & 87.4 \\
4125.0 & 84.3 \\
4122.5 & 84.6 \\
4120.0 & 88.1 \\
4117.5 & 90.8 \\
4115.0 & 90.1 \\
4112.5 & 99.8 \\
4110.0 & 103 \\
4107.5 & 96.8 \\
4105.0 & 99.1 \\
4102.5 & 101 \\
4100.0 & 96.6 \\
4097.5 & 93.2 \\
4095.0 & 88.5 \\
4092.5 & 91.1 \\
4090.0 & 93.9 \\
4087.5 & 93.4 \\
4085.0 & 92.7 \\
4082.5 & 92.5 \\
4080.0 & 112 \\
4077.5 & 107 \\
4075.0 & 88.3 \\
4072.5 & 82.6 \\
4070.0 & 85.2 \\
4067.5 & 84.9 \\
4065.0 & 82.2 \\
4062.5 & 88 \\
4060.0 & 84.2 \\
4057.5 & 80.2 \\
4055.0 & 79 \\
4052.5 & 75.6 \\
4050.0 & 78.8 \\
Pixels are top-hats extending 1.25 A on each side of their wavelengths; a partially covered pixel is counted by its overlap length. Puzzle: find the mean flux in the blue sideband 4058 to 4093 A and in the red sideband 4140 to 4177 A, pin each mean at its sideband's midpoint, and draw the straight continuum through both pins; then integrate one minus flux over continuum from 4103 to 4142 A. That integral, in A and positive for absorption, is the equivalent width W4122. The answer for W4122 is -2.9 A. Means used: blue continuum 91.1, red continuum 77.1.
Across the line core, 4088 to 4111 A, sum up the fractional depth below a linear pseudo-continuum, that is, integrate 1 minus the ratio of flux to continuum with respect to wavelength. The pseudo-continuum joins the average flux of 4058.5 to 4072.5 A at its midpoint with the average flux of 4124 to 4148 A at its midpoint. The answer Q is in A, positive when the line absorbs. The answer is -3.3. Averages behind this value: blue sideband 84.6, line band 95.8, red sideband 82.8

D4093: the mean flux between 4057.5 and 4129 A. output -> 91.9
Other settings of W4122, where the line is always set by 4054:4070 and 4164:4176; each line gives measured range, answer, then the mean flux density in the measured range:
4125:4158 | -1.5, 81.2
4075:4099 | -4.2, 95.6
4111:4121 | -1.7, 92.6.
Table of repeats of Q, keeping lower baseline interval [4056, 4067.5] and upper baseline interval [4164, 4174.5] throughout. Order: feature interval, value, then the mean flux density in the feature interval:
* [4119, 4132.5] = -1.14 A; 85.4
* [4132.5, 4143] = -0.73 A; 83.2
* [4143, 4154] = -0.31 A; 79.2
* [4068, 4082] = -1.98 A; 94.3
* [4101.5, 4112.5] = -2.71 A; 99.9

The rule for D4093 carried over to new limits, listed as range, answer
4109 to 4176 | 82.2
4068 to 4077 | 87.1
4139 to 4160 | 78.7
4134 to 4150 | 81.1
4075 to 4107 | 96.4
